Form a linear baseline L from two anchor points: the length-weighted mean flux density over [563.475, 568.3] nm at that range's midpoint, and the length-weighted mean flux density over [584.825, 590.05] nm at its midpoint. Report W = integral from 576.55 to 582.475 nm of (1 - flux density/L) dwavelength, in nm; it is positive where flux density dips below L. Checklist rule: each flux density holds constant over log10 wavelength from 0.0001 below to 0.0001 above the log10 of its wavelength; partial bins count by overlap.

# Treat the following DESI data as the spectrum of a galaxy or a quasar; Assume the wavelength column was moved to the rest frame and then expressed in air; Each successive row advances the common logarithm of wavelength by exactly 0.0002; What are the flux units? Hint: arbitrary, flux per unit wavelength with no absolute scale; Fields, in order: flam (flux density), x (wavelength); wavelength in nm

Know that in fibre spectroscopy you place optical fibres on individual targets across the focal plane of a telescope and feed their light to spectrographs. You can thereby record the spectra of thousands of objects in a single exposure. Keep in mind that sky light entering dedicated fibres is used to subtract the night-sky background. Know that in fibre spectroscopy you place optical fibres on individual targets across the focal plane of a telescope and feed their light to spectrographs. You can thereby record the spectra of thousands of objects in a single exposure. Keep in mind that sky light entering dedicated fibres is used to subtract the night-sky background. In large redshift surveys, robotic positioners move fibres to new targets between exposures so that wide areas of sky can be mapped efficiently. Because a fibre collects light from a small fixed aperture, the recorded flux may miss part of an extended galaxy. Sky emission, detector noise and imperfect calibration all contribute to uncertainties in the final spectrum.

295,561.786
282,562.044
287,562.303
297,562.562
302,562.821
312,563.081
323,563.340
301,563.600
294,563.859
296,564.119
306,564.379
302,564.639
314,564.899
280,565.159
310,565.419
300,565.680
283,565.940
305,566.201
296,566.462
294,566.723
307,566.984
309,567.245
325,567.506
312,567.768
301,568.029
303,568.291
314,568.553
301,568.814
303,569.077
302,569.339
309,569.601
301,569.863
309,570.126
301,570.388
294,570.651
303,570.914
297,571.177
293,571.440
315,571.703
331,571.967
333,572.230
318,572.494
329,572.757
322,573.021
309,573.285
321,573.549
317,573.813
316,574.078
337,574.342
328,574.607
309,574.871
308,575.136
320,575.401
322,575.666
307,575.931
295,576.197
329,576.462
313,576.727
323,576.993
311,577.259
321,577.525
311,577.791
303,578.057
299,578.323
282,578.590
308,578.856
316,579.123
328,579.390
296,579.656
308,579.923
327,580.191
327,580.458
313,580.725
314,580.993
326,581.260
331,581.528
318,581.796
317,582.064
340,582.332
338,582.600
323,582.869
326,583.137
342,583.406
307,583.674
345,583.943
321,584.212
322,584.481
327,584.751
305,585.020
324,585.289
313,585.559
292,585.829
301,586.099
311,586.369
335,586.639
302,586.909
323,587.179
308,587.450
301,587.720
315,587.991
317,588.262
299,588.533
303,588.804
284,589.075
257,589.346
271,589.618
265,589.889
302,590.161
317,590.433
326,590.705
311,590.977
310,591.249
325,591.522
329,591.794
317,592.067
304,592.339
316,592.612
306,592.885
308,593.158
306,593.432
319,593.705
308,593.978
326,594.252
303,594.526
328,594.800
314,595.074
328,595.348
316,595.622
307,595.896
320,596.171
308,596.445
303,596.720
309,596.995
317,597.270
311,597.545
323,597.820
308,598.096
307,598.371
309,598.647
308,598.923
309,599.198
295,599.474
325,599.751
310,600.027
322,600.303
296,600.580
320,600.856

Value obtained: -0.26 nm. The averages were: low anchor 302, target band 315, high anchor 302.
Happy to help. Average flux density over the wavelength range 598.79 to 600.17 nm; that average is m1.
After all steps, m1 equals 310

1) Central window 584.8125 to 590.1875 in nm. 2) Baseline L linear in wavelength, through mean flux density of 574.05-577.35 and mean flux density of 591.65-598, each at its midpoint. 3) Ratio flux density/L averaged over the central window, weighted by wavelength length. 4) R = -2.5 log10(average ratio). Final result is 0.05 mag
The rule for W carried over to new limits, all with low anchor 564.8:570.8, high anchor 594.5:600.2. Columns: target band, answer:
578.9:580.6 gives -0.05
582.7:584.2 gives -0.10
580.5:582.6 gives -0.11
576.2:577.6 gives -0.05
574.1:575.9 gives -0.08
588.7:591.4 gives 0.14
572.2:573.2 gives -0.06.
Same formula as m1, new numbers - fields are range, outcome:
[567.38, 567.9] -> 318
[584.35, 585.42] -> 319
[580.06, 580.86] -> 322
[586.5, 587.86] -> 314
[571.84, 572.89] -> 328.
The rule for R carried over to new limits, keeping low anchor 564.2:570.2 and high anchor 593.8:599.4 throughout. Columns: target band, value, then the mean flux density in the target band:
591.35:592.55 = -0.02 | 318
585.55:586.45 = 0.03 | 302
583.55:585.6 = -0.04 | 321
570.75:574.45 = -0.04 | 317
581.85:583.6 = -0.07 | 330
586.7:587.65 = -0.01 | 312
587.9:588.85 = 0.01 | 309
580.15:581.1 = -0.04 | 320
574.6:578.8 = -0.01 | 311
